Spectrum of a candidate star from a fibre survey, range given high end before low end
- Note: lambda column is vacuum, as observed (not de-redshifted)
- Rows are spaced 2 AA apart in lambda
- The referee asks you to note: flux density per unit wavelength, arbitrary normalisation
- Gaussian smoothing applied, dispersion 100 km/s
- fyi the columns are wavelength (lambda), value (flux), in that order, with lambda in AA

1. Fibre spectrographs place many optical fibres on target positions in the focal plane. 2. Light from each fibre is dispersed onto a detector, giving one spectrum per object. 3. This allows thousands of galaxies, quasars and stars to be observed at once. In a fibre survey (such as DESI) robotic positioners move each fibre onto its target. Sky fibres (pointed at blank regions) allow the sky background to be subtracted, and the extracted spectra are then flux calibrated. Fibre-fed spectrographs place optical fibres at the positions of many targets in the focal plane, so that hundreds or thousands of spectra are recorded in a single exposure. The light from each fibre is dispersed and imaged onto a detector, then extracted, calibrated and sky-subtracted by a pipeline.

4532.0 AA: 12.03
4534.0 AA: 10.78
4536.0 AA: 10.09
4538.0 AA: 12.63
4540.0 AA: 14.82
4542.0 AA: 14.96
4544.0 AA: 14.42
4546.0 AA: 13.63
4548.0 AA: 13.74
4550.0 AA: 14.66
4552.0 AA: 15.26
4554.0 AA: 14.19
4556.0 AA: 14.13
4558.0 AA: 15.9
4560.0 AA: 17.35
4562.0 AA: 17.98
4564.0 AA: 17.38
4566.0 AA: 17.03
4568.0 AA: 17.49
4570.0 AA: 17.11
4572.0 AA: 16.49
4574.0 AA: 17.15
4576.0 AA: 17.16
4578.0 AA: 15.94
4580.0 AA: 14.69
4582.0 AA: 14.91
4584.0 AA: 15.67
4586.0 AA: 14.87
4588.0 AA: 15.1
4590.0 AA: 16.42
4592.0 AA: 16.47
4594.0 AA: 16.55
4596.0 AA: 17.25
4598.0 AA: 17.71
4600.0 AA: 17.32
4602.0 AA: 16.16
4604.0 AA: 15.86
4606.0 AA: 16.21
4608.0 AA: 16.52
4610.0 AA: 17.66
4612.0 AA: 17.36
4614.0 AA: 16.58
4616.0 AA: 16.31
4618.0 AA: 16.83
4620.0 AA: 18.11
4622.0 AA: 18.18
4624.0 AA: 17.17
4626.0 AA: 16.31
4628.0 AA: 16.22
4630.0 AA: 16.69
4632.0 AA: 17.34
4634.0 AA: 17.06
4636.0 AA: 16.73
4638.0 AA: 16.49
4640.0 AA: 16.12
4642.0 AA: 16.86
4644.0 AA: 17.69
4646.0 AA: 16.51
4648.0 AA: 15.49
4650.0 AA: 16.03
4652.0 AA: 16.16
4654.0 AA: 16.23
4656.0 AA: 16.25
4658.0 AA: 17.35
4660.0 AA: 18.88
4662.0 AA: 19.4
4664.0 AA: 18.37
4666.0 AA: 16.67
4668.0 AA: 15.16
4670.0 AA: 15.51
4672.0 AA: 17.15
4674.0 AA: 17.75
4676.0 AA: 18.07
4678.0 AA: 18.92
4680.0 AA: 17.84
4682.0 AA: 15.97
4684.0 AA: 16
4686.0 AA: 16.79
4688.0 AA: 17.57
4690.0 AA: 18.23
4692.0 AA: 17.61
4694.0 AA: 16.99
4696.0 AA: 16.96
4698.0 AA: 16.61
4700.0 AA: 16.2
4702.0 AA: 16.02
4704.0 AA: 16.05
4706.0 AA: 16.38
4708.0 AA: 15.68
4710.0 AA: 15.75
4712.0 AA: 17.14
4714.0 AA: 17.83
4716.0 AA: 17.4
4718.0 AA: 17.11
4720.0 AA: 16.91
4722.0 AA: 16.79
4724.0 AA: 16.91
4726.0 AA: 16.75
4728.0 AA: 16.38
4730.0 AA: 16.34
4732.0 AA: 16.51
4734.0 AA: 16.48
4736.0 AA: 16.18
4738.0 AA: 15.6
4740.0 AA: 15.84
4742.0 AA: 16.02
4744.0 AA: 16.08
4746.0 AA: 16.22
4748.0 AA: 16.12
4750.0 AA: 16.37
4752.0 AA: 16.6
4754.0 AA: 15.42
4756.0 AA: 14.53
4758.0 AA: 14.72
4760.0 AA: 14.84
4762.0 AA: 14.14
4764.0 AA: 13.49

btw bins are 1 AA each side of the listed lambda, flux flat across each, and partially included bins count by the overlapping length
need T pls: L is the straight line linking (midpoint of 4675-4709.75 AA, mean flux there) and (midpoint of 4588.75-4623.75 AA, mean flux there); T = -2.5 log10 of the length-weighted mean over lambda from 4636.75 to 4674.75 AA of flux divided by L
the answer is 0.00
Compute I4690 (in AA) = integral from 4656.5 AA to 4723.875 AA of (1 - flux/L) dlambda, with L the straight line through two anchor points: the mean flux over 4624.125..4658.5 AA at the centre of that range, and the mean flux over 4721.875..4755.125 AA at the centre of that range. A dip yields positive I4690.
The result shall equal -2.7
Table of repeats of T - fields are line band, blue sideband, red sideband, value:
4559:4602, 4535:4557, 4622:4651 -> -0.11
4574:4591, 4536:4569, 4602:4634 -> 0.02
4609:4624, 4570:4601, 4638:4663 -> -0.05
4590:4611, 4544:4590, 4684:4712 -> -0.05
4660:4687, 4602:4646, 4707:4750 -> -0.04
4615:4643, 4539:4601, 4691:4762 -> -0.05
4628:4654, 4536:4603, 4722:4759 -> -0.05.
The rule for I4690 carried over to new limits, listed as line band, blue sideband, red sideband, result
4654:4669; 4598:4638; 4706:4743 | -0.6 AA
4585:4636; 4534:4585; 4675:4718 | -2.6 AA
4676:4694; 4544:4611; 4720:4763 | -1.5 AA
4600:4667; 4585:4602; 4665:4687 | -1.0 AA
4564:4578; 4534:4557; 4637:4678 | -2.5 AA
